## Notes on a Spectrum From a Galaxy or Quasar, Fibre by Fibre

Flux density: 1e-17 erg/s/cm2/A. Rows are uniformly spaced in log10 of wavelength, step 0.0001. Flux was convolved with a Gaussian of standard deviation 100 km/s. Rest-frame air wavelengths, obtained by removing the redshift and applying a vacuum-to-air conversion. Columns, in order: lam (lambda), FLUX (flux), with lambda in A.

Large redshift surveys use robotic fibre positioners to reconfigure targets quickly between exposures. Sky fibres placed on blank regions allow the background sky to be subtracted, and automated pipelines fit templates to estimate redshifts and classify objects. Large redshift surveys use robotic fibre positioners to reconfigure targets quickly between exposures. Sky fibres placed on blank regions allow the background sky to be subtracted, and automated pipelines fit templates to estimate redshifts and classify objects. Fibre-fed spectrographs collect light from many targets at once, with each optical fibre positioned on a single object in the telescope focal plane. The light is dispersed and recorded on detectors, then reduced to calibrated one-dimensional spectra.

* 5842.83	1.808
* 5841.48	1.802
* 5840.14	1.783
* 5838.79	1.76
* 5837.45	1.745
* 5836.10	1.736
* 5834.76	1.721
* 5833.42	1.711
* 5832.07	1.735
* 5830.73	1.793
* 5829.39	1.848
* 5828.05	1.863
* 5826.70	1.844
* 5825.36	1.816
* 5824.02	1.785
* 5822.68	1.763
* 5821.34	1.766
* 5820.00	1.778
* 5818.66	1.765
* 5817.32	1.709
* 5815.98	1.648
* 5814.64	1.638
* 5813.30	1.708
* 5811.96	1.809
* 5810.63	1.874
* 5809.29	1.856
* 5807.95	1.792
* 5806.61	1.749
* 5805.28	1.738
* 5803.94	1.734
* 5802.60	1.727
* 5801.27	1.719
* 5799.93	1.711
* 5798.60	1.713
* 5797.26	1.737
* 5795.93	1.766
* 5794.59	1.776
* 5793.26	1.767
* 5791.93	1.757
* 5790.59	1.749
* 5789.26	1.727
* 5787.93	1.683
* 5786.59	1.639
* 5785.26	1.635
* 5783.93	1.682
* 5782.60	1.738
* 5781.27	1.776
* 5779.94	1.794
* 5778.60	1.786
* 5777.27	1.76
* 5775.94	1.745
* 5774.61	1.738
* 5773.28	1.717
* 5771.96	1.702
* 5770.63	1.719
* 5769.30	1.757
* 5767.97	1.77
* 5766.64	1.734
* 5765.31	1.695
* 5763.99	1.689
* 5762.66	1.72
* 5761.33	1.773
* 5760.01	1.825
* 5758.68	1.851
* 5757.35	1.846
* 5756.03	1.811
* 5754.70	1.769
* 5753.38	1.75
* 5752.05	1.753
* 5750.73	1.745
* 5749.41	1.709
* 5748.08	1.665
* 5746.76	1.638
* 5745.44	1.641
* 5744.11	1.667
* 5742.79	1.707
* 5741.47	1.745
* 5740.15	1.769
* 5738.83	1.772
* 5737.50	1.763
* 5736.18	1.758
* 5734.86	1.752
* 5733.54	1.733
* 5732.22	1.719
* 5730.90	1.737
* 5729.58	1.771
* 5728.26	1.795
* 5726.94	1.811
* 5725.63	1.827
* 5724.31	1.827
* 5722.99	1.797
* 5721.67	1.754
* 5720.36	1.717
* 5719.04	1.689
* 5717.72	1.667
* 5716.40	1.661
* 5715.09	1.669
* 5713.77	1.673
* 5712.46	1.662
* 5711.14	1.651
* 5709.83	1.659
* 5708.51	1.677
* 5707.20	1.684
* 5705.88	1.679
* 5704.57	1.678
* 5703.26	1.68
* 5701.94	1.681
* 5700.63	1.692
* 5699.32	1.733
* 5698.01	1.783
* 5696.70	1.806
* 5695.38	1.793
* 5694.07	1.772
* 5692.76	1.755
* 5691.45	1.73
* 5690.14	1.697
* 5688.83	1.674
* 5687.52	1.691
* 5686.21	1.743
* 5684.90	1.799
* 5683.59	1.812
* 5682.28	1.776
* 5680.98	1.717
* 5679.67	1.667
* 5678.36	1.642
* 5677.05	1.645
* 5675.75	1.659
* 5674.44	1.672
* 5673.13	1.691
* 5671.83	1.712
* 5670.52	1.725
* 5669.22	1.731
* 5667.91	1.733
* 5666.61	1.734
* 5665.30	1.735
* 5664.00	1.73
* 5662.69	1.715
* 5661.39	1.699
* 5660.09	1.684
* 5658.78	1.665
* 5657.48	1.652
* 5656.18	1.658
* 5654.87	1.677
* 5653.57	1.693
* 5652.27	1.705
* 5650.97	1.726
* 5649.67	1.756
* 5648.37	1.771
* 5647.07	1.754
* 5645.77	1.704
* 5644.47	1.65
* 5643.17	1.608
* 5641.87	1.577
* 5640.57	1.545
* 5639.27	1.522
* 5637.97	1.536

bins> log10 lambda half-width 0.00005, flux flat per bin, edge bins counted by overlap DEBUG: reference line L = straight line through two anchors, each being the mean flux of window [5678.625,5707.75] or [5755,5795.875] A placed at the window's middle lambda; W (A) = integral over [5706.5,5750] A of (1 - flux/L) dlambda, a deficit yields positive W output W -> 0.4 A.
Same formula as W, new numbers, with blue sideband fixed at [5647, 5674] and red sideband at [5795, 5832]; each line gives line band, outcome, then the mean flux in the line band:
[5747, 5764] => -0.2 A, 1.76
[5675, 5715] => 0.3 A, 1.71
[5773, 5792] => 0.3 A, 1.73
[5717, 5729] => -0.2 A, 1.76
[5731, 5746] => 0.1 A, 1.73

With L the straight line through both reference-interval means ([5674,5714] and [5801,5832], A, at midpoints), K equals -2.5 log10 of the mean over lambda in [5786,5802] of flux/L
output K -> 0.02 mag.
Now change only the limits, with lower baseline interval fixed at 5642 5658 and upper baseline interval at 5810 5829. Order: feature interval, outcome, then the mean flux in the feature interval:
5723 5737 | -0.03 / 1.77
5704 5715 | 0.03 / 1.67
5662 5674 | -0.01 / 1.72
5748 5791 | 0.00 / 1.74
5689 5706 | -0.01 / 1.73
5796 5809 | 0.01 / 1.74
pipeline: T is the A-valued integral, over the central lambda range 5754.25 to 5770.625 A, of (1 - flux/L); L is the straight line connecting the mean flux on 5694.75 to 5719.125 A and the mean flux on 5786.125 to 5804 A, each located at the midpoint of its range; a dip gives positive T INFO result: -0.5 A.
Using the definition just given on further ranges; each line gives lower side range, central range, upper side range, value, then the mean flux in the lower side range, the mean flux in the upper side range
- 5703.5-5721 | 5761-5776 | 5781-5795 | -0.18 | 1.67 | 1.72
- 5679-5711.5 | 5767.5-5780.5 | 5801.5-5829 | 0.03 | 1.72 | 1.77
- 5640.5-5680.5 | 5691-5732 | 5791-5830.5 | -0.27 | 1.69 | 1.76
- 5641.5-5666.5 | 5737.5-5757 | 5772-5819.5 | -0.05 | 1.69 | 1.74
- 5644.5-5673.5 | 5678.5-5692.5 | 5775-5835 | -0.08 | 1.71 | 1.75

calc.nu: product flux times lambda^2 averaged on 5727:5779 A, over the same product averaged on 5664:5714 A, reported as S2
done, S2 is 1.04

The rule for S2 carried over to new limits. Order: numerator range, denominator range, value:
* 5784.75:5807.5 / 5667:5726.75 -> 1.04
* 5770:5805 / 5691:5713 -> 1.04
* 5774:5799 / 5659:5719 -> 1.05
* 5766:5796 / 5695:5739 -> 1.03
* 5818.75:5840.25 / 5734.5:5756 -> 1.06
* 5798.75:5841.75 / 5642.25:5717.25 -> 1.09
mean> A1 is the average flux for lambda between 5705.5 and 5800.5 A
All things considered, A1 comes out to 1.73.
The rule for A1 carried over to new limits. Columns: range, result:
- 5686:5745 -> 1.73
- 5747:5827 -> 1.75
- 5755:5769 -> 1.77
